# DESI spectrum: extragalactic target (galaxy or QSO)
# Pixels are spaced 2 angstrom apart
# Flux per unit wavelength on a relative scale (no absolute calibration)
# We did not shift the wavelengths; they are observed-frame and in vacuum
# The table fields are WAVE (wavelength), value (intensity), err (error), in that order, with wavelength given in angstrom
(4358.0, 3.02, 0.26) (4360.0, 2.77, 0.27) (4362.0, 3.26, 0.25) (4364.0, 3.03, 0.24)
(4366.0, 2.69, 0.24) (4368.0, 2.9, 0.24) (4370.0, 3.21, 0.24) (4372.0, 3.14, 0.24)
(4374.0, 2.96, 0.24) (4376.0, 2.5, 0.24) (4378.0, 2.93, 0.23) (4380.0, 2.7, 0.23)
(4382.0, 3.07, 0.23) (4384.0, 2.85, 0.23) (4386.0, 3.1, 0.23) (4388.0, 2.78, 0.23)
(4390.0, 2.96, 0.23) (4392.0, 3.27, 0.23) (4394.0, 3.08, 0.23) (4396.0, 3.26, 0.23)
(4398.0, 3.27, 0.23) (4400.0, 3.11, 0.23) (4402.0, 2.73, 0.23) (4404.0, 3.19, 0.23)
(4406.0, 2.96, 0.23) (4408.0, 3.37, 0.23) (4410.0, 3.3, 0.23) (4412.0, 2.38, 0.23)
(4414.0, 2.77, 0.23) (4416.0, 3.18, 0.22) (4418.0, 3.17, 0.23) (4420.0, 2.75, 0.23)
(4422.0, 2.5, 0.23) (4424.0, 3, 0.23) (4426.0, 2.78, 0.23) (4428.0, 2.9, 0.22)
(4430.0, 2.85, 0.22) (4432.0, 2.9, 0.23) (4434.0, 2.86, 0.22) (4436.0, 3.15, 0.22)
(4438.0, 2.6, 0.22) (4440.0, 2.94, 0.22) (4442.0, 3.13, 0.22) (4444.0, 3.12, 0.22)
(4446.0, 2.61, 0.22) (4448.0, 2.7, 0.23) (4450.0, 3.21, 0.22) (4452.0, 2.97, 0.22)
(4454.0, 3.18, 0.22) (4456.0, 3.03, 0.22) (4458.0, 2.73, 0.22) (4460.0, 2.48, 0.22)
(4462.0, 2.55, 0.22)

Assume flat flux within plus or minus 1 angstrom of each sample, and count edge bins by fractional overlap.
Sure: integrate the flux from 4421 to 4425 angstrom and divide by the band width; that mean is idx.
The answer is 2.75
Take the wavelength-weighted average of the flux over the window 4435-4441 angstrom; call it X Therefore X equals 2.9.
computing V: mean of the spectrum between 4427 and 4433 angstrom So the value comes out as 2.88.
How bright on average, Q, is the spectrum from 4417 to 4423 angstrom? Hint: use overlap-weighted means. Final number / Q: 2.81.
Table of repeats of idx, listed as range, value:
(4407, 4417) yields 3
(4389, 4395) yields 3.1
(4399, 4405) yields 3.01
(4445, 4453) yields 2.87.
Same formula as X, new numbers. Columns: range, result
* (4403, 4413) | 3.04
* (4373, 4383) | 2.83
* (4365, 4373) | 2.98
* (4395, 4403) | 3.09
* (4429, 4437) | 2.94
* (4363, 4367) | 2.86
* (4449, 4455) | 3.12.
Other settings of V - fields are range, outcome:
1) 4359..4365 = 3.02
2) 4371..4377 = 2.87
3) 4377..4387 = 2.93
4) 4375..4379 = 2.71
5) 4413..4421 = 2.97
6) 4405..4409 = 3.17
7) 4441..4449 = 2.89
